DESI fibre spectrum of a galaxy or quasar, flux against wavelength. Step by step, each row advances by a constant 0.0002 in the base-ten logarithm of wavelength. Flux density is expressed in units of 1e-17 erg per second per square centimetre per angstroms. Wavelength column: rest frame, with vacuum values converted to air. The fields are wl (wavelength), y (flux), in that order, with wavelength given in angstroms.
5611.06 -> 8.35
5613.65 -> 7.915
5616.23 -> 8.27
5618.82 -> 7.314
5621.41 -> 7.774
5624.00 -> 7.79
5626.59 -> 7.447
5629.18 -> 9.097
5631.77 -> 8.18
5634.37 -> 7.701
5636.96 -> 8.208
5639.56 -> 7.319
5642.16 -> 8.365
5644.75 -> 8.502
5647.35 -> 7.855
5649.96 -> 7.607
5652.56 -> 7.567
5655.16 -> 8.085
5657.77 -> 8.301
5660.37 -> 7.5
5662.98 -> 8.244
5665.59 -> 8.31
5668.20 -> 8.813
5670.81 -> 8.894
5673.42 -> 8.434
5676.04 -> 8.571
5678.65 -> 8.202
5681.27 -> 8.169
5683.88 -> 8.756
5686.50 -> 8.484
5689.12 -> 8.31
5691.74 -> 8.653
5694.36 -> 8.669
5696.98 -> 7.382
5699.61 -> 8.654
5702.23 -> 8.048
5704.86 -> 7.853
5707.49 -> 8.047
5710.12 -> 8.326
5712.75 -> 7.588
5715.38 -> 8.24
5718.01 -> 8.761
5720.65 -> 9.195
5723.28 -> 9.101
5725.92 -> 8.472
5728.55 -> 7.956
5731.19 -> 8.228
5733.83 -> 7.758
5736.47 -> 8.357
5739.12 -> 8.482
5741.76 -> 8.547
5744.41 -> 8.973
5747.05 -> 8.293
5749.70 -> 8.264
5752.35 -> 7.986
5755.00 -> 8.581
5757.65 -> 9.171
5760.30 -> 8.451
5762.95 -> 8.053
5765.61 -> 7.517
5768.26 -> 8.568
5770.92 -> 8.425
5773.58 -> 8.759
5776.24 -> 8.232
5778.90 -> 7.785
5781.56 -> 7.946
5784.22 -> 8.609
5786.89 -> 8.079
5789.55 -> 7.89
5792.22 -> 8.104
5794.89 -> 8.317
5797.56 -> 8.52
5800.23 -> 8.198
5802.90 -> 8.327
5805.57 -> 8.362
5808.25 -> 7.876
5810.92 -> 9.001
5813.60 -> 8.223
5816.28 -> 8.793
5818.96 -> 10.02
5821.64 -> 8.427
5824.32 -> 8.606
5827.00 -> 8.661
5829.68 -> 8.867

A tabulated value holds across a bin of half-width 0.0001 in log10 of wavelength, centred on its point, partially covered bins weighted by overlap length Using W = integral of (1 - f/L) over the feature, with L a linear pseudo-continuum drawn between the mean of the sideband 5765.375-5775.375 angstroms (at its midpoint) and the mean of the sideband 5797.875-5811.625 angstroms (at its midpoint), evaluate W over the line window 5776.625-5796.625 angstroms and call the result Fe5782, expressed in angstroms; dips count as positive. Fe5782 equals 0.6 angstroms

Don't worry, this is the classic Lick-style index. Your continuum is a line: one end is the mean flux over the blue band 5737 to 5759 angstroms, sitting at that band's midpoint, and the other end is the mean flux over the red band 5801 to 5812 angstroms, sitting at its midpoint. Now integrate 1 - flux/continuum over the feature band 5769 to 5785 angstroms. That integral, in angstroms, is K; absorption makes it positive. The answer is 0.3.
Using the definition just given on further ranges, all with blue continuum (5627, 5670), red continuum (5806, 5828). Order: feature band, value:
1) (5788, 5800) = 0.6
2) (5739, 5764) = -0.1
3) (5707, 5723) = -0.2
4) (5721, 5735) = 0.0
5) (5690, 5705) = 0.1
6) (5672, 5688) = -0.4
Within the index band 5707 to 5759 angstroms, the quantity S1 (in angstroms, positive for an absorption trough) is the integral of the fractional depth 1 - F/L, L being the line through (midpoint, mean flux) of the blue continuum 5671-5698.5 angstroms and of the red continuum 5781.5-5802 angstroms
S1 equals -0.7 angstroms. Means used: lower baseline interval 8.39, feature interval 8.42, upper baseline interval 8.23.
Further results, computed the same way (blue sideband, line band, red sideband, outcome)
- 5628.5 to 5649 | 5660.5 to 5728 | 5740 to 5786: -1.33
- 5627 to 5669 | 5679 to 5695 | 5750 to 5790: -0.66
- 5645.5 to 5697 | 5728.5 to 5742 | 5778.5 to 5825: 0.18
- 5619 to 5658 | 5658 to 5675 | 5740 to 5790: -0.68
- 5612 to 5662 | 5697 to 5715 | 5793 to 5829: 0.32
